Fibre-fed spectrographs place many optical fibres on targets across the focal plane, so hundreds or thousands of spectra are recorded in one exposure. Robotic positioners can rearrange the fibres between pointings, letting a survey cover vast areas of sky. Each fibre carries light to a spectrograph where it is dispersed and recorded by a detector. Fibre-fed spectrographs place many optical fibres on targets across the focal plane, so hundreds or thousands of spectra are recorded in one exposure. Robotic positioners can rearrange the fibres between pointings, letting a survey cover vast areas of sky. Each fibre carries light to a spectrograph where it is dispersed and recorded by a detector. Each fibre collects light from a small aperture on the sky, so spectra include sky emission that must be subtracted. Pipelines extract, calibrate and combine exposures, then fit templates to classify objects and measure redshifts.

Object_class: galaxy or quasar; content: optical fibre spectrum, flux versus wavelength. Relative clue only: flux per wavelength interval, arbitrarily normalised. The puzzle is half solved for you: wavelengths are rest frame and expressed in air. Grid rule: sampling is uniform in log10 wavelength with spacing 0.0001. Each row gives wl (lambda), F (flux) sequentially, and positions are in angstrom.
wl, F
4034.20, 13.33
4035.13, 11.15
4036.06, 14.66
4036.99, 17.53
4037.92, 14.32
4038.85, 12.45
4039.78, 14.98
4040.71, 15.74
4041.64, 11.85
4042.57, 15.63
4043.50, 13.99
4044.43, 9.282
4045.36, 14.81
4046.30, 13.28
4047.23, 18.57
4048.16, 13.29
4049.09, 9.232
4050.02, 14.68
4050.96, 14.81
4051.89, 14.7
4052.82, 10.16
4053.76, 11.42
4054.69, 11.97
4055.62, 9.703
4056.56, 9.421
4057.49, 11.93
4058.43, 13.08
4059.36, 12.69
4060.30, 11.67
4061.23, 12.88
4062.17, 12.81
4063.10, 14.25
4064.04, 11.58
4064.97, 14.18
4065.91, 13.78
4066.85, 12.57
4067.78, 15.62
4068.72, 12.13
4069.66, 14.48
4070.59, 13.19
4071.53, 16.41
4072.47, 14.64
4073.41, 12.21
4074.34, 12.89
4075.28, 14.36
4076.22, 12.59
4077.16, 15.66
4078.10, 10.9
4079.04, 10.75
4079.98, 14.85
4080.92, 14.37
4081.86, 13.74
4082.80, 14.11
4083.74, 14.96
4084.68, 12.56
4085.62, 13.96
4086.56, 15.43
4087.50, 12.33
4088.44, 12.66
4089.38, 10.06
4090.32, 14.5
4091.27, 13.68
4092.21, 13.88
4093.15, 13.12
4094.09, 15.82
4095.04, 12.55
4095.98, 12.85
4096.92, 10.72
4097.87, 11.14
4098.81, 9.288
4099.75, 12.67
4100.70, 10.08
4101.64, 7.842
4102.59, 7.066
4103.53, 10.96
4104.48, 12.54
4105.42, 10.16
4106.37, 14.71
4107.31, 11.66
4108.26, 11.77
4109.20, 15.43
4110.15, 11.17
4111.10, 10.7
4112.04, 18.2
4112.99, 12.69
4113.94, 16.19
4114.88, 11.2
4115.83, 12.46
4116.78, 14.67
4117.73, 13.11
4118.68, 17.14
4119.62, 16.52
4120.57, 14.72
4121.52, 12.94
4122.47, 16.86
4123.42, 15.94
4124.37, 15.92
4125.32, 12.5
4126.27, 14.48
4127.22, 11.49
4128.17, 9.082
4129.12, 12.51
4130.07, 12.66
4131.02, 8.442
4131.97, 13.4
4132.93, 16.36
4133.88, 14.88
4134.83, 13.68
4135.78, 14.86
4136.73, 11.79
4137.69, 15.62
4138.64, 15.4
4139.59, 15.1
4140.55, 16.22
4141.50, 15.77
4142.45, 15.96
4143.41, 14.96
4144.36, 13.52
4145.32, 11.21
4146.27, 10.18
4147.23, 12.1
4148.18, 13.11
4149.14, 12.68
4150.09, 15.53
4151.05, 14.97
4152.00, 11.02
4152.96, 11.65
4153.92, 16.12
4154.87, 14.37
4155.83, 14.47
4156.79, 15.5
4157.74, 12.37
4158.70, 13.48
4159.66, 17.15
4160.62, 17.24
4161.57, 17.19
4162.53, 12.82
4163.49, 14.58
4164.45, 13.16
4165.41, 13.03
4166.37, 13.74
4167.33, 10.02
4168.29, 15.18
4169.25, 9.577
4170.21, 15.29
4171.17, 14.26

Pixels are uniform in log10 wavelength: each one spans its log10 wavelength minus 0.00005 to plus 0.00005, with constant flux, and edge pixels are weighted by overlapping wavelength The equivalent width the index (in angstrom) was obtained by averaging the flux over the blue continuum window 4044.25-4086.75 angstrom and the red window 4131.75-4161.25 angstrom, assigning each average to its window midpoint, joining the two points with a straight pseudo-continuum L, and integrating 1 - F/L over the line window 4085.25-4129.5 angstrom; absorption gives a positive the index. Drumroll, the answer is 2.6 angstrom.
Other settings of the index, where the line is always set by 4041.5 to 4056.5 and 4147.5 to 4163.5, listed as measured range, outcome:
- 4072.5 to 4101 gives 0.8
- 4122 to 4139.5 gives 0.4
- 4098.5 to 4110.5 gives 2.1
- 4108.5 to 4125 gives -0.7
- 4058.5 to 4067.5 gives 0.1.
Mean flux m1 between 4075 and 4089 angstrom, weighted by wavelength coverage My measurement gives 13.5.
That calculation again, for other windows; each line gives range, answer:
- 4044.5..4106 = 12.8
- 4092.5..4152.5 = 13.2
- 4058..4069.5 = 13.1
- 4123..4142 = 13.8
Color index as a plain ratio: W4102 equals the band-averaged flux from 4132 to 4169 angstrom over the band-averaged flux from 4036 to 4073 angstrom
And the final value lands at 1.1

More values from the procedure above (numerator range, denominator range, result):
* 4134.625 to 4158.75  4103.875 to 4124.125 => 1.00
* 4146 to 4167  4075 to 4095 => 1.03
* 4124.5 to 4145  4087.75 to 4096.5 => 1.04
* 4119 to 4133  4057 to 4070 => 1.03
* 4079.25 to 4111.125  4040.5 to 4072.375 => 0.95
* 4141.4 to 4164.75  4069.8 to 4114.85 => 1.09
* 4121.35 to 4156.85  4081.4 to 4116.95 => 1.09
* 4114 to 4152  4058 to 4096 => 1.03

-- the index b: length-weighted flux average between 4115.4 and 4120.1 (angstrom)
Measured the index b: 14.8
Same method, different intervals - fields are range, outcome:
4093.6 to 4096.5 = 13.7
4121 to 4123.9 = 15.2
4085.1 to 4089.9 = 12.9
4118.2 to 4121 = 16.2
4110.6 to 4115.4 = 13.8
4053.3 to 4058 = 10.9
